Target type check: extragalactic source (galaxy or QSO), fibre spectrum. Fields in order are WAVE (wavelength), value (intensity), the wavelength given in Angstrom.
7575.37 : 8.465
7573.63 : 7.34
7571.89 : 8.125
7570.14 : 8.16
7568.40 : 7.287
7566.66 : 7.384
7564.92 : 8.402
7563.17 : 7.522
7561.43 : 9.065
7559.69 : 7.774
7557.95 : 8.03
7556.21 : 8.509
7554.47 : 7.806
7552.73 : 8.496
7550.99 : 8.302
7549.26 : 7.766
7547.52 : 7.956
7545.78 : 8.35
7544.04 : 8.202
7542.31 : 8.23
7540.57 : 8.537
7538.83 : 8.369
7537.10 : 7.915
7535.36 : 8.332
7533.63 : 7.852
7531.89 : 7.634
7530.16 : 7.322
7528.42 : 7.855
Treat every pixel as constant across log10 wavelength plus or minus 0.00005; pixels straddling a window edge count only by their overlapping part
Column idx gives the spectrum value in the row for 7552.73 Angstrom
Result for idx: 8.496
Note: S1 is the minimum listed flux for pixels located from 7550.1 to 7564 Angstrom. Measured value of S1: 7.522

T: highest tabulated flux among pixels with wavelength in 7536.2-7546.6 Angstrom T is 8.537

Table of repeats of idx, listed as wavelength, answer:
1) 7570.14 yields 8.16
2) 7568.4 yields 7.287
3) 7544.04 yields 8.202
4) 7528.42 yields 7.855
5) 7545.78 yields 8.35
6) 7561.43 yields 9.065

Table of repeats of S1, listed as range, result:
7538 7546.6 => 8.202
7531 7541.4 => 7.634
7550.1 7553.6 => 8.302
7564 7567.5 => 7.384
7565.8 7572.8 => 7.287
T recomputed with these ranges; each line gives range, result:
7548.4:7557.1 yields 8.509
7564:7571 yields 8.402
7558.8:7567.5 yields 9.065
